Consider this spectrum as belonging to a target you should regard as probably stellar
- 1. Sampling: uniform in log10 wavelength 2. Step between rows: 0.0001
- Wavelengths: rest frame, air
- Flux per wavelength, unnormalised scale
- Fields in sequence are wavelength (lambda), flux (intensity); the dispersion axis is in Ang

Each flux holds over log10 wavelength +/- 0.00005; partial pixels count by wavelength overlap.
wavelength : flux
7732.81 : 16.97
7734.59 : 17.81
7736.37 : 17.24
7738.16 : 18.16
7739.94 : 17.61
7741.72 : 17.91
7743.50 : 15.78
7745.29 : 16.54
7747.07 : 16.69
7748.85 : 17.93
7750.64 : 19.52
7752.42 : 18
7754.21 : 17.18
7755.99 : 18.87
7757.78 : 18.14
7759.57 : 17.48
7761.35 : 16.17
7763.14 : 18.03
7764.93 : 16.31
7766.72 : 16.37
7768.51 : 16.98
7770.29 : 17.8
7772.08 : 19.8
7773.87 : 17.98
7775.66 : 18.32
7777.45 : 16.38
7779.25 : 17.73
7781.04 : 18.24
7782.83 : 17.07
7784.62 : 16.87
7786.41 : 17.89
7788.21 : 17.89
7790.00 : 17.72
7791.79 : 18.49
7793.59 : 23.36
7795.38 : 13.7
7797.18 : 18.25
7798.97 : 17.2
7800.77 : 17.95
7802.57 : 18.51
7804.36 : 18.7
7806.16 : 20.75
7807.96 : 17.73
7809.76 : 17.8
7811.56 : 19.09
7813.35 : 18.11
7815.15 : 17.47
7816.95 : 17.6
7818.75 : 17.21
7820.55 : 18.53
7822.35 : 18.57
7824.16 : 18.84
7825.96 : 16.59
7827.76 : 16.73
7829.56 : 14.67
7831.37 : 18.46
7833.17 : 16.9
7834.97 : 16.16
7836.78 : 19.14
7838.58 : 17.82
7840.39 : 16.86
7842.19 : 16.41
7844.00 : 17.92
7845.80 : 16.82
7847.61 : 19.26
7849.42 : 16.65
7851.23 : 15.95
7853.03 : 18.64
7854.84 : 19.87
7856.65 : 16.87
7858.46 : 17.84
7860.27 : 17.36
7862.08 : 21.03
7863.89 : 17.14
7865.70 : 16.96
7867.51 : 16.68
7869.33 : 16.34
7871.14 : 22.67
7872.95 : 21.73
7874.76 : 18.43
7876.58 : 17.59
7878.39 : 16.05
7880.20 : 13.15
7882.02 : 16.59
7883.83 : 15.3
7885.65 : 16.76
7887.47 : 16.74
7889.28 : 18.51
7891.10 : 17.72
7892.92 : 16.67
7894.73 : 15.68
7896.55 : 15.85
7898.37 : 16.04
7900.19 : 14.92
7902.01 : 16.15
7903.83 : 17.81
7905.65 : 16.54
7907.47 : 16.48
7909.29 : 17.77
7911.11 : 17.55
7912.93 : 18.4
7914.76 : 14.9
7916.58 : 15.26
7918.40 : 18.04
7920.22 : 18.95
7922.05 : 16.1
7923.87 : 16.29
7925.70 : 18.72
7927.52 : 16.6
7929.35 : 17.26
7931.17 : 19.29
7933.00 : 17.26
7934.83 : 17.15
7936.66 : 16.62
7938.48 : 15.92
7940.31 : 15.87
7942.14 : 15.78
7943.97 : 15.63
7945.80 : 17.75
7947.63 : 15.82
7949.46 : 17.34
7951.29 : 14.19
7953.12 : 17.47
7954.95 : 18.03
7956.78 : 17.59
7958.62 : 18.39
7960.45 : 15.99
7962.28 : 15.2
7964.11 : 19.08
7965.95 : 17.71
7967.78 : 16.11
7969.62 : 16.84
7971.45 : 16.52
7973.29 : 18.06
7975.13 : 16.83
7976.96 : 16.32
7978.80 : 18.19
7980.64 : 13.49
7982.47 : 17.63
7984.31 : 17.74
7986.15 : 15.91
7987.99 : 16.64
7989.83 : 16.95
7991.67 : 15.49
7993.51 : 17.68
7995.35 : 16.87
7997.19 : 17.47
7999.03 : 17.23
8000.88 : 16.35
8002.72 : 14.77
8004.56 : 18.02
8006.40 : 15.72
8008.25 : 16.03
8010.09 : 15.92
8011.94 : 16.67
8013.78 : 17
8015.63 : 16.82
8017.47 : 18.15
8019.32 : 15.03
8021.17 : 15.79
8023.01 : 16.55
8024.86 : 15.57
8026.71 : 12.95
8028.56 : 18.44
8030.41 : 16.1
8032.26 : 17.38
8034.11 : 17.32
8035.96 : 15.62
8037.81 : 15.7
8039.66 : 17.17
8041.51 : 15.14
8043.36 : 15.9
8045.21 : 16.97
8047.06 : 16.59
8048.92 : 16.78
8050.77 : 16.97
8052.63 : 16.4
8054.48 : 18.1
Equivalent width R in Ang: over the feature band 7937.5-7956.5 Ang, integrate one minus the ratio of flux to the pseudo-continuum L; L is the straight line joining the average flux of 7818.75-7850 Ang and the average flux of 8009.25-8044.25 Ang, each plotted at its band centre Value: 0.38 Ang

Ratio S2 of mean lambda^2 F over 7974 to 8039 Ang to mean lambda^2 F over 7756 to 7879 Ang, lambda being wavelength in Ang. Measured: 0.97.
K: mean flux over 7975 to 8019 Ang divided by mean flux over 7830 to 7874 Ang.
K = 0.93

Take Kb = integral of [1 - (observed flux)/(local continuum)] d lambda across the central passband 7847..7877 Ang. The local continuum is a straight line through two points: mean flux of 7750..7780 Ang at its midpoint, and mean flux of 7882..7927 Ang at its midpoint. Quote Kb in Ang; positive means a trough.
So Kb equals -2.2 Ang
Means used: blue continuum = 17.7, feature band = 18.3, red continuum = 16.8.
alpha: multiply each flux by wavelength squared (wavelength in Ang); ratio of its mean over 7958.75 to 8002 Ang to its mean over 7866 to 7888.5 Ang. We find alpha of 1.0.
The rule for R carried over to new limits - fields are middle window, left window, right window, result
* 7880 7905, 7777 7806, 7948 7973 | 1.4 Ang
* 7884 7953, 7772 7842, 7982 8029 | 1.3 Ang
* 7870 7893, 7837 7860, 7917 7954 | -0.3 Ang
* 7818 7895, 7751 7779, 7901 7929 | -1.0 Ang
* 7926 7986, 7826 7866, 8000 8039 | -0.5 Ang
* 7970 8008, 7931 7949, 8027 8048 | -0.3 Ang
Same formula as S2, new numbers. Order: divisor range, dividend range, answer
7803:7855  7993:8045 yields 0.97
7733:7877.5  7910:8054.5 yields 0.98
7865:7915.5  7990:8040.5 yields 1.00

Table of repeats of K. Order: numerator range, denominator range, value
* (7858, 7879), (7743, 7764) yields 1.05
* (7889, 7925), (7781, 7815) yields 0.92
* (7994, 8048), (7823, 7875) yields 0.92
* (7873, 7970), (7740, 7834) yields 0.95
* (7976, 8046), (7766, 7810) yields 0.91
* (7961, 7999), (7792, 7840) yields 0.94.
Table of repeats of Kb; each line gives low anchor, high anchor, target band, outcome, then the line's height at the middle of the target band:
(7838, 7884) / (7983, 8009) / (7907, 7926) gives 0.2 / 17.2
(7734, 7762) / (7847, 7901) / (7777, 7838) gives -1.3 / 17.5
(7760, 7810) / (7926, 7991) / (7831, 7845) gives 0.1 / 17.5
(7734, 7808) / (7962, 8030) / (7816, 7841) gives 0.1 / 17.5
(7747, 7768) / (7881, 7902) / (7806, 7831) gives -1.1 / 17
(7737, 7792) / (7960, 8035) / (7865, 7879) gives -1.0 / 17.1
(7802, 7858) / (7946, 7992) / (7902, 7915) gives 0.1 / 17.2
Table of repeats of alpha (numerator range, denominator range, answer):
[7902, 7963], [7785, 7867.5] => 0.97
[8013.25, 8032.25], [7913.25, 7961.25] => 0.99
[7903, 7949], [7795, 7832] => 0.98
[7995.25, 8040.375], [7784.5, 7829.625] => 0.96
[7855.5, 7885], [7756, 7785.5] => 1.03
